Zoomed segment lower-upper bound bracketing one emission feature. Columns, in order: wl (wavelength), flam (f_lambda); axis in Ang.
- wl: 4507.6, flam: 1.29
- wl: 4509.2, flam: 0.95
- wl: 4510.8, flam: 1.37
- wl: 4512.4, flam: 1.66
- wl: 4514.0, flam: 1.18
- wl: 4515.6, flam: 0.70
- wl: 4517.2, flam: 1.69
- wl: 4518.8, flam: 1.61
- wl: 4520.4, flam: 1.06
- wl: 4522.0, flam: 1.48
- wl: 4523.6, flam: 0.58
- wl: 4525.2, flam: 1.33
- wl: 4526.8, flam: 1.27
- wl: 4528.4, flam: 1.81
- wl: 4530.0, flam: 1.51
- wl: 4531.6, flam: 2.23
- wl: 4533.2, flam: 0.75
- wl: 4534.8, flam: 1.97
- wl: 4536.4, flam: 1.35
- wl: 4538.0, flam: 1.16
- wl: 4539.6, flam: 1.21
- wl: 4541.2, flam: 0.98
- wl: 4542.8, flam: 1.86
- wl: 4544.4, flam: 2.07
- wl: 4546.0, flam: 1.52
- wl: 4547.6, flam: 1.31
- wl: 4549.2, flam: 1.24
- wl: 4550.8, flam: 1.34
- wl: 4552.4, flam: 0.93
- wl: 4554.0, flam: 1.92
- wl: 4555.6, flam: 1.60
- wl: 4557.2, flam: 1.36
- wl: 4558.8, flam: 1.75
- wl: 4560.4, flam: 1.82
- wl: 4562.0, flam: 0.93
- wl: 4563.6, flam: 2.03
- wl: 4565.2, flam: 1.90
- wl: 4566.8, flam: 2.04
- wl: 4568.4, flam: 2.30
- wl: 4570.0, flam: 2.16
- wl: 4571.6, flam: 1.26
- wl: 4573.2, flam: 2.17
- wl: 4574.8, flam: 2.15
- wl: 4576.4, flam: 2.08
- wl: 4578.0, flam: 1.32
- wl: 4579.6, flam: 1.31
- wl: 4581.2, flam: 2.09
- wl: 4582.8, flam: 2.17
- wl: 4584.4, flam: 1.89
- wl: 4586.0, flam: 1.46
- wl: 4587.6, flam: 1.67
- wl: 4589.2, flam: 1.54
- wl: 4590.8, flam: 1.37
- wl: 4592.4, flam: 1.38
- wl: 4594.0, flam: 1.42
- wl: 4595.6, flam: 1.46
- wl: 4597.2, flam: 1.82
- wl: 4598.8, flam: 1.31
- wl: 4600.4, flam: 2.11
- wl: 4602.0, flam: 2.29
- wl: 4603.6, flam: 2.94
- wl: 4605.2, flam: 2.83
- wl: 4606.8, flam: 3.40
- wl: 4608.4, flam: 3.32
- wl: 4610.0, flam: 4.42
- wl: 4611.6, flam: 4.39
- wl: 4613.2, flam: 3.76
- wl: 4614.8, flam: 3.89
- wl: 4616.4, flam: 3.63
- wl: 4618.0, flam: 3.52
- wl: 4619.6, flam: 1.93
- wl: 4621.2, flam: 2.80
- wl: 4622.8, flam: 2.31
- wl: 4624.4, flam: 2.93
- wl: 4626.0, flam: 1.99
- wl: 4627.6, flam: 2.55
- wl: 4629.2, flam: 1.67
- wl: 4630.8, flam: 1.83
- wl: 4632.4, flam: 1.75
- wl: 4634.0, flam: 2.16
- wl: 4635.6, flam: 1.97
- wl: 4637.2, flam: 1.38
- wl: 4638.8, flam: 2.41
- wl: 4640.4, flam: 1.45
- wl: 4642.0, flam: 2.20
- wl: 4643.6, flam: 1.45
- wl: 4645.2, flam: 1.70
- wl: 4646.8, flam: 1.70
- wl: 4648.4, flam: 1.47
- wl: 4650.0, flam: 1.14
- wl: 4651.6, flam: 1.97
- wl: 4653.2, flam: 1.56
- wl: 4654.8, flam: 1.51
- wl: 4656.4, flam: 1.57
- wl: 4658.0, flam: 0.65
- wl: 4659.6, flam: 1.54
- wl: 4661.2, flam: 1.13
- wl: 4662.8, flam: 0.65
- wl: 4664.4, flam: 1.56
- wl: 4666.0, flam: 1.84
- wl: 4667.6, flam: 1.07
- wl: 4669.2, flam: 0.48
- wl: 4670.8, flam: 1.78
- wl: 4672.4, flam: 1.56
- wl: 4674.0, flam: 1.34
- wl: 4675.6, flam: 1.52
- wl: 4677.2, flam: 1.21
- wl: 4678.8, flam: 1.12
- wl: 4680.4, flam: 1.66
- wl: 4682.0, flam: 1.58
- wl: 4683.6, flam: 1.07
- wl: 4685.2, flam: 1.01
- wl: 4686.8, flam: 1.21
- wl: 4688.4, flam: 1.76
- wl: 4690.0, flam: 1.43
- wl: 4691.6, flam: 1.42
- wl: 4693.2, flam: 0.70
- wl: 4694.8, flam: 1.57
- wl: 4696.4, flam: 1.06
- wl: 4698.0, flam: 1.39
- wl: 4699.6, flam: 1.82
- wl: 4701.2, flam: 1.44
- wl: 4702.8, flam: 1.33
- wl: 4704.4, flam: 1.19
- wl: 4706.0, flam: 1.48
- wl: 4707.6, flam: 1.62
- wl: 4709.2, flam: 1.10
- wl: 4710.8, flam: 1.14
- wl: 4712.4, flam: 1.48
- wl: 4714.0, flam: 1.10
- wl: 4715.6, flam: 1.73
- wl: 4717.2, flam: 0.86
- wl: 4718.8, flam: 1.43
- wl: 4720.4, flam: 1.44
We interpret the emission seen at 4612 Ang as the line C III] 1909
